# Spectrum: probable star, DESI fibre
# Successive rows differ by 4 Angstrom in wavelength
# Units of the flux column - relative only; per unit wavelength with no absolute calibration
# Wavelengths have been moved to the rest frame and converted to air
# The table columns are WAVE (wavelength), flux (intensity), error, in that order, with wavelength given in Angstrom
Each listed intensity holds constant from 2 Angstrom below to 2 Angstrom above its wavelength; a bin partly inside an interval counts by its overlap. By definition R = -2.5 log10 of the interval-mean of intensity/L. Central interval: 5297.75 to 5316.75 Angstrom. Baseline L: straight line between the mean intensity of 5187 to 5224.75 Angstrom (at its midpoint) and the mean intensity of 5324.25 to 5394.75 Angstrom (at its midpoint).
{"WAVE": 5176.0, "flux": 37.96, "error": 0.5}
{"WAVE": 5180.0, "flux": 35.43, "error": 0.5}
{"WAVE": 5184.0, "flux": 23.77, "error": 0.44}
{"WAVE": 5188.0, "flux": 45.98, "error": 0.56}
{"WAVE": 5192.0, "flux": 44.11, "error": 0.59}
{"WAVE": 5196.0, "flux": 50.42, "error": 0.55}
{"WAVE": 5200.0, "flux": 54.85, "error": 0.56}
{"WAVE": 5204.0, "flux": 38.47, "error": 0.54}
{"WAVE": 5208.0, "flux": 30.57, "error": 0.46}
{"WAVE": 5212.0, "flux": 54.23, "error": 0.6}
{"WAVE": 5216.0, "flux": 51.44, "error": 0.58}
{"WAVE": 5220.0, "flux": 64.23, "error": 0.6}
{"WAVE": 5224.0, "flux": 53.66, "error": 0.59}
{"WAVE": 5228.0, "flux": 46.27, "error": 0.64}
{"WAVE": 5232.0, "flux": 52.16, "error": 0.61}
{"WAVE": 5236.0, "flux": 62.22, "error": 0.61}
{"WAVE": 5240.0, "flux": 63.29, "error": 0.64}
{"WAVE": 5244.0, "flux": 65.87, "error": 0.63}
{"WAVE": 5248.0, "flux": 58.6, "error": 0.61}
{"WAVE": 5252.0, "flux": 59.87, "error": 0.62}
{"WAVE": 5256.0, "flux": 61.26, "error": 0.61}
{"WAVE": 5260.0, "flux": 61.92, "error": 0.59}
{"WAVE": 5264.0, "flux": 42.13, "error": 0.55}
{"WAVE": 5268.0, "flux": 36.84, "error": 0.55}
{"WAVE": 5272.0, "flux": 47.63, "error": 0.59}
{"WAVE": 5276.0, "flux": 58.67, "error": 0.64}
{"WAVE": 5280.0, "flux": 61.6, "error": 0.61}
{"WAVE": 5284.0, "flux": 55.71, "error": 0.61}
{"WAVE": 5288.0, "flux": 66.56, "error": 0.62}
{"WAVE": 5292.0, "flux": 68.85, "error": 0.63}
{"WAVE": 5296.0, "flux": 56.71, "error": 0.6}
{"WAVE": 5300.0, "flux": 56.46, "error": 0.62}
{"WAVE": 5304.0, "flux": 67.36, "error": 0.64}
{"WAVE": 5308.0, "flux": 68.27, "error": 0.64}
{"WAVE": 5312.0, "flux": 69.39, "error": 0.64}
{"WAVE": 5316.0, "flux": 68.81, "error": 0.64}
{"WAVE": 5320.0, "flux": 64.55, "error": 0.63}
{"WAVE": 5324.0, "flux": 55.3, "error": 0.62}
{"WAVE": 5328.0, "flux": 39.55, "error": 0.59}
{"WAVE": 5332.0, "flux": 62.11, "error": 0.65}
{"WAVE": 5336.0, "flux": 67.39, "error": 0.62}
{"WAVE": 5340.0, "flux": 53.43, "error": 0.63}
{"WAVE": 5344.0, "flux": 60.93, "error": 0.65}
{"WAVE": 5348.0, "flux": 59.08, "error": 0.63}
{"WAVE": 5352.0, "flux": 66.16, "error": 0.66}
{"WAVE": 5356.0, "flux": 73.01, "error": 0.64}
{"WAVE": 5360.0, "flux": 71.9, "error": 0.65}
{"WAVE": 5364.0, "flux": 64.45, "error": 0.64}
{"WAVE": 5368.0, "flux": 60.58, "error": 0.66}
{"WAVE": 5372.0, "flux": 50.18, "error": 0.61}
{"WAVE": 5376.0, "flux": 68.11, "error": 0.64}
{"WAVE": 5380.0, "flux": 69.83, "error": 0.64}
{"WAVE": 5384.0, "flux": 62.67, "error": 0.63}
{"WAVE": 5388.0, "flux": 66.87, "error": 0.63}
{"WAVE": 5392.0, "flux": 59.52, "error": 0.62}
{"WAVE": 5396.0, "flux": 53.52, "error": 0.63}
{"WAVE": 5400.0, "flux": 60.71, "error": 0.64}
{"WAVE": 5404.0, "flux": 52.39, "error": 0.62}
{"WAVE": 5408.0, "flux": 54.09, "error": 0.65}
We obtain -0.15 mag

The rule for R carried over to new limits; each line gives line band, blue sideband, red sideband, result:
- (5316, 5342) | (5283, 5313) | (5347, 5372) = 0.11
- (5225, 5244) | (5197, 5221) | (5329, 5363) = -0.11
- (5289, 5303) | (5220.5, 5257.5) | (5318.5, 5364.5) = -0.03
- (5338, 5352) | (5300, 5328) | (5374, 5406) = 0.06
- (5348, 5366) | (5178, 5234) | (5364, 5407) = -0.17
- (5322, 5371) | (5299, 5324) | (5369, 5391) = 0.06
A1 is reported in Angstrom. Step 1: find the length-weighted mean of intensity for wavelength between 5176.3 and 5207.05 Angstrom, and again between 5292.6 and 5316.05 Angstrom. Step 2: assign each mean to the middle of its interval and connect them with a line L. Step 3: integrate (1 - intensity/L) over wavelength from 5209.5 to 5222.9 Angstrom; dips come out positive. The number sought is -2.6 Angstrom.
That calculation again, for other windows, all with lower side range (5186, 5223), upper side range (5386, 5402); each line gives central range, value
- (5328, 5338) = -0.6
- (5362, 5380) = -0.9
